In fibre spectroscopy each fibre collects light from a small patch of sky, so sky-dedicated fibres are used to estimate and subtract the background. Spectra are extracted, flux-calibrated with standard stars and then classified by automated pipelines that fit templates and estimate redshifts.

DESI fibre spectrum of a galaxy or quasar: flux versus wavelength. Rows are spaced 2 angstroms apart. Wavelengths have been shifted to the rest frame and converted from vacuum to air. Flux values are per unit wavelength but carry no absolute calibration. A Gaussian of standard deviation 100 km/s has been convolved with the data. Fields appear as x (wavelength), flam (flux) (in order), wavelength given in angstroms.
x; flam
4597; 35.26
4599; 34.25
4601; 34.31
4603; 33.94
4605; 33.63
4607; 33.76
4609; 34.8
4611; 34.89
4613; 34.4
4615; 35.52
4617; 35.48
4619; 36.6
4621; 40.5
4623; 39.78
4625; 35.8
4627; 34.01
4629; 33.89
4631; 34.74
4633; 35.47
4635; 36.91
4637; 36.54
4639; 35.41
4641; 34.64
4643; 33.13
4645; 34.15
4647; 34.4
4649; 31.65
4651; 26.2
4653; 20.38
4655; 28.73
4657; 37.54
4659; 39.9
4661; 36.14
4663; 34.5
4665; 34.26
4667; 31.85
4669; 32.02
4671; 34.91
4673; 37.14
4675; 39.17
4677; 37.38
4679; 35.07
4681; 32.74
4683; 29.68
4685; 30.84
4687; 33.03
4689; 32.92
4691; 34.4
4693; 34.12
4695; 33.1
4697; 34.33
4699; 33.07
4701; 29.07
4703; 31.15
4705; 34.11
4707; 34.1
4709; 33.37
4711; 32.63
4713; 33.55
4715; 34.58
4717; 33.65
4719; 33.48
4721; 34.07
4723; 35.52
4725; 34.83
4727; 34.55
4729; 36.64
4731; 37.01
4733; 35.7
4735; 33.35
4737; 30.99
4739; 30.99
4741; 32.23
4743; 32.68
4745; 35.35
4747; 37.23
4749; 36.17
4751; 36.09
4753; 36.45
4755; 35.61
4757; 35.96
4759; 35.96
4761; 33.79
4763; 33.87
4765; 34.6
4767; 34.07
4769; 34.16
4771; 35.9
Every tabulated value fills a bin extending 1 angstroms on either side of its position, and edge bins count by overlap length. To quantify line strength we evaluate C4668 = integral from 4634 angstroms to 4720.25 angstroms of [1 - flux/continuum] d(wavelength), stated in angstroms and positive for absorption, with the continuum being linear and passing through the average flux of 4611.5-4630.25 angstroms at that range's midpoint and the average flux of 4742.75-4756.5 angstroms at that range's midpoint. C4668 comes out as 6.06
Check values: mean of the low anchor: 36.2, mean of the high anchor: 35.8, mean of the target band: 33.5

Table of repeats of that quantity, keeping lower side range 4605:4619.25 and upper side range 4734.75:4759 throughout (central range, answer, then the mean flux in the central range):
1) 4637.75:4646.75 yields 0.10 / 34.4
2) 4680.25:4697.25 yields 0.96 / 32.7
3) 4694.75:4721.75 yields 1.15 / 33.2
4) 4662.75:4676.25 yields -0.07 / 34.9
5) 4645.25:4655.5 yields 1.80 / 28.7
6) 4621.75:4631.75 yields -0.27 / 35.8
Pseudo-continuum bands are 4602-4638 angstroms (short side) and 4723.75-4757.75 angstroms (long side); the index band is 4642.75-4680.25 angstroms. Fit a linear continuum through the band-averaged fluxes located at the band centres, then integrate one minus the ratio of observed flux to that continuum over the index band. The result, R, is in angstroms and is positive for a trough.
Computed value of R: 1.8 angstroms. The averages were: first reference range 35.6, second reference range 34.8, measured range 33.6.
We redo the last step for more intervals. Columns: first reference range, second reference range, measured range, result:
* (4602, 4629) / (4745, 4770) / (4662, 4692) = 1.24 angstroms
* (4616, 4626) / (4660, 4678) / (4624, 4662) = 3.00 angstroms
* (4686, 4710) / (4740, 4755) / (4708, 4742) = 0.27 angstroms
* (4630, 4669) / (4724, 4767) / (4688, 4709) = 0.66 angstroms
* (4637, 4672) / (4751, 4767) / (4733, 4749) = 0.55 angstroms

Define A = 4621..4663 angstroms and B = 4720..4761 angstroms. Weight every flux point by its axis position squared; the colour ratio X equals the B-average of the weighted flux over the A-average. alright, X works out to 1.1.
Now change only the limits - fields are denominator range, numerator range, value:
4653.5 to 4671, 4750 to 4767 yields 1.08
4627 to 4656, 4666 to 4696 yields 1.06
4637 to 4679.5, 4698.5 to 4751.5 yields 1.03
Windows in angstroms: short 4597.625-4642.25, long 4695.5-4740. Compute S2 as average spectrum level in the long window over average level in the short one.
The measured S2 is 0.95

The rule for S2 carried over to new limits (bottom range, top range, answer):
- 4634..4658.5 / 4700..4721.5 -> 1.01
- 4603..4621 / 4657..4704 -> 0.97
